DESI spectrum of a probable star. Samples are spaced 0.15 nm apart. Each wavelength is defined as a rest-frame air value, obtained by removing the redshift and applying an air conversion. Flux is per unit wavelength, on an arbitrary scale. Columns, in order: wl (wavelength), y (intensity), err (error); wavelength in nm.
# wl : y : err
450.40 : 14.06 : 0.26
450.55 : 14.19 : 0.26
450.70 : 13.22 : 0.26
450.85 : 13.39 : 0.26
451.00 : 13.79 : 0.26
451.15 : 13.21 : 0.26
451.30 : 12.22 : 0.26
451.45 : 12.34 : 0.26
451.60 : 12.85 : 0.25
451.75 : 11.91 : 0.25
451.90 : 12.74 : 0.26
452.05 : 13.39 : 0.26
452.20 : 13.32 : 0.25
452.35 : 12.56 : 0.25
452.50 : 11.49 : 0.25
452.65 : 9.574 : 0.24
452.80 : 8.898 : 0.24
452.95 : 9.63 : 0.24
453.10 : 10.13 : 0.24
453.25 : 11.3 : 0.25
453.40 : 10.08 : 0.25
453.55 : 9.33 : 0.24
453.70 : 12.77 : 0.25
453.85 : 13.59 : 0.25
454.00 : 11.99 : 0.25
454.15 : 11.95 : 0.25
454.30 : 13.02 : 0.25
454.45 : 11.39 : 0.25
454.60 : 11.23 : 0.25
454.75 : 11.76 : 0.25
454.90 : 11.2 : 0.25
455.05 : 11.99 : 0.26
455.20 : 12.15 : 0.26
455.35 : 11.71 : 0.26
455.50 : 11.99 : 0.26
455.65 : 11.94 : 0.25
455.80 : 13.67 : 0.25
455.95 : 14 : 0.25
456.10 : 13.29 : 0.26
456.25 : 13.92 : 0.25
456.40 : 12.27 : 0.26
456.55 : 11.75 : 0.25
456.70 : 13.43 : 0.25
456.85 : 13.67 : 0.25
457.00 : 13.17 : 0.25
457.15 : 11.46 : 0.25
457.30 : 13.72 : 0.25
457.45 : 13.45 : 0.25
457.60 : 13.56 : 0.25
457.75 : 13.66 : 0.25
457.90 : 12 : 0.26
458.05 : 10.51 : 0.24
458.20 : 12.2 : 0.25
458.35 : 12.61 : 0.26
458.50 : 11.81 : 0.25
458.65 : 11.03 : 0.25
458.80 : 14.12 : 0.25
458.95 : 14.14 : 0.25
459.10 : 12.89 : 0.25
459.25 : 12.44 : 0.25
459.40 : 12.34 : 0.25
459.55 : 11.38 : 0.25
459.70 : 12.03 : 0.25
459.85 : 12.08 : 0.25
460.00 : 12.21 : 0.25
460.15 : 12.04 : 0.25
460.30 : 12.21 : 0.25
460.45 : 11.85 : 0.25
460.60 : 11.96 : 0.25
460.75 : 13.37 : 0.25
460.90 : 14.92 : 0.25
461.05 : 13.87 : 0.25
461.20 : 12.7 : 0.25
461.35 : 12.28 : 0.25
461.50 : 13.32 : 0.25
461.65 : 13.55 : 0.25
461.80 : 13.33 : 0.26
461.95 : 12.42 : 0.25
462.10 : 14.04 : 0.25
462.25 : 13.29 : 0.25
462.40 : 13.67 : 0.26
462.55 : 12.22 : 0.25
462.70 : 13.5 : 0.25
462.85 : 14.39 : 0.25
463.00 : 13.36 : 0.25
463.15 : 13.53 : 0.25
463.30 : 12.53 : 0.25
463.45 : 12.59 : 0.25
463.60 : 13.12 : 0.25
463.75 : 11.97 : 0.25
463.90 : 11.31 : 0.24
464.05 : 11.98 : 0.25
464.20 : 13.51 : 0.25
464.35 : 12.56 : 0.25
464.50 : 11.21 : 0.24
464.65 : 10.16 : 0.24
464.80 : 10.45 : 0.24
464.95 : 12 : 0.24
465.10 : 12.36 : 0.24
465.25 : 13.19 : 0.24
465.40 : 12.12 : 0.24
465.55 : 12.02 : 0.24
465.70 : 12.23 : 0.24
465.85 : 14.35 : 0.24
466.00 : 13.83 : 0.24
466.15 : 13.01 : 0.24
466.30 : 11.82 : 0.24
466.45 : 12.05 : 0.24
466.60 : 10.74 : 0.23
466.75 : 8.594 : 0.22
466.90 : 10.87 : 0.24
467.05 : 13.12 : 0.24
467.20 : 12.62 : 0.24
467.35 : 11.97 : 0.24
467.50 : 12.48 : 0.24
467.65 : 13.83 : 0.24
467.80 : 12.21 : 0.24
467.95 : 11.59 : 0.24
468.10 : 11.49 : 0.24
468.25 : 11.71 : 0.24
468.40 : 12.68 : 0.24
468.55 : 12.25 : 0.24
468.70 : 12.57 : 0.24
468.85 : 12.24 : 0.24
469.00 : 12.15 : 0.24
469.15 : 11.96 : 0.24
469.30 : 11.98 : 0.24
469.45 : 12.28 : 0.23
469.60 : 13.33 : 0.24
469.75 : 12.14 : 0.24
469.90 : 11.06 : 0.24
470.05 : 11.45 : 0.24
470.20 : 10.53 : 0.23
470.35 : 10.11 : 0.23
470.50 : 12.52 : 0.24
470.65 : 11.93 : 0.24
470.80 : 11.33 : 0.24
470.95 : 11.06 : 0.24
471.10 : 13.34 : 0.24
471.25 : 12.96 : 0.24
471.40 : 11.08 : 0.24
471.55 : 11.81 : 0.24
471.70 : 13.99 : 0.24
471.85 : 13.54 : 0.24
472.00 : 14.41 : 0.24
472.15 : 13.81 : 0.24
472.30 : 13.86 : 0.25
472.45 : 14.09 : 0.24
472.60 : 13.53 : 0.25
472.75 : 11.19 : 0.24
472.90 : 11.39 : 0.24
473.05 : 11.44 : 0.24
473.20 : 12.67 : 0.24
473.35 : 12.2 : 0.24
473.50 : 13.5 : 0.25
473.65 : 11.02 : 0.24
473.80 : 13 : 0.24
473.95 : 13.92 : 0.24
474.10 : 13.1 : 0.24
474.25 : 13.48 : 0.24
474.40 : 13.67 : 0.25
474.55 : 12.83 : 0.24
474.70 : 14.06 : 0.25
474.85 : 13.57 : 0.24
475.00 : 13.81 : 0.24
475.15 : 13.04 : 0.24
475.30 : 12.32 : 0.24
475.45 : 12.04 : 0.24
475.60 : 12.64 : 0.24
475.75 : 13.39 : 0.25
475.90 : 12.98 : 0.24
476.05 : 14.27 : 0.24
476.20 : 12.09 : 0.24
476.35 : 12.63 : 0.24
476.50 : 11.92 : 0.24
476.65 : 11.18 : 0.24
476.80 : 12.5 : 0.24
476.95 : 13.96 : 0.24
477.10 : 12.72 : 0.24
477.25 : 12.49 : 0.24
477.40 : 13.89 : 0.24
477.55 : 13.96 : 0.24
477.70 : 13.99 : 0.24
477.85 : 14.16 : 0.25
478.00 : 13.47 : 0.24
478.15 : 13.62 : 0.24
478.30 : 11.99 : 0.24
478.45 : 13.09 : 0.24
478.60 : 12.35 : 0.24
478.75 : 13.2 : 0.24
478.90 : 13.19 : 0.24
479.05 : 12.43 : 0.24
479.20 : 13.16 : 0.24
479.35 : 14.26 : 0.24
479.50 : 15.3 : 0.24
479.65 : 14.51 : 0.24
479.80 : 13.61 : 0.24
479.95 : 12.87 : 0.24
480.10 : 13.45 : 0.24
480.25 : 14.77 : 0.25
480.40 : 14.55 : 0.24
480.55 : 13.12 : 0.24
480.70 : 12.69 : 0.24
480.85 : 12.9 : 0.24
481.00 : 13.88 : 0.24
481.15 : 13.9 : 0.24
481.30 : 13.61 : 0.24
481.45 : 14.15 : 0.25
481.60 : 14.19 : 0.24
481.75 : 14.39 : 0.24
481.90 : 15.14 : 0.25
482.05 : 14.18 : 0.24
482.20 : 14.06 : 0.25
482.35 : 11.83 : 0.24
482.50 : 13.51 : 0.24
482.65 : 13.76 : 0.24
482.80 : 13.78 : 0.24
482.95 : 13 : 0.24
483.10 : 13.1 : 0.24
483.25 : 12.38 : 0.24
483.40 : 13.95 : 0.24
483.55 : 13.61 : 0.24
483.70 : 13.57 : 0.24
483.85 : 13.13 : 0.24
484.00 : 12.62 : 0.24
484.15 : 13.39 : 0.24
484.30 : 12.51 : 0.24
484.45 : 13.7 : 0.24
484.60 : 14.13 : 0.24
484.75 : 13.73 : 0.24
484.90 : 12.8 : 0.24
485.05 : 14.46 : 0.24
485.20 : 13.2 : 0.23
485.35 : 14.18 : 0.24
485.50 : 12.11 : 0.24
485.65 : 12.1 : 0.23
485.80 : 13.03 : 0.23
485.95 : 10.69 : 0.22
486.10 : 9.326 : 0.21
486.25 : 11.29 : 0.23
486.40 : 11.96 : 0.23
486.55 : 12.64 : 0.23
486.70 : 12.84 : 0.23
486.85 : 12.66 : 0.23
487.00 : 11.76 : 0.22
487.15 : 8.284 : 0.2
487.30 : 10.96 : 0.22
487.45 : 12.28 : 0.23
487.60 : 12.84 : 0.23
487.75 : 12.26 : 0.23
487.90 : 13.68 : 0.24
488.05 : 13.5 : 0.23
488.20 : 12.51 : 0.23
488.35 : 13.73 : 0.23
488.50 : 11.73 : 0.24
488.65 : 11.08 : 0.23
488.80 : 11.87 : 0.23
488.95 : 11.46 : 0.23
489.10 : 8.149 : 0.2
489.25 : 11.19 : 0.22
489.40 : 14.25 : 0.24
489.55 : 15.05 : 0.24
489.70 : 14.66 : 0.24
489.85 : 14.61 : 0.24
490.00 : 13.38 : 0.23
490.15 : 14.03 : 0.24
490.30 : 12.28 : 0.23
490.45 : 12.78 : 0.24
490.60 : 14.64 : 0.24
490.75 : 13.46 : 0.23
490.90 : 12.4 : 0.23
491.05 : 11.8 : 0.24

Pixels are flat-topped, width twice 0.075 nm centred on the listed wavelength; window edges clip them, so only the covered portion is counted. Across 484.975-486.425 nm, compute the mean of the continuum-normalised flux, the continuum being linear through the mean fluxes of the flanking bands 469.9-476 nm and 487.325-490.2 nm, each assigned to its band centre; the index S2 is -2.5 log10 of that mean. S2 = 0.039 mag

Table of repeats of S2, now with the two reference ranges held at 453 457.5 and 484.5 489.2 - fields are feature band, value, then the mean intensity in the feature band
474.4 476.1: -0.085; 13.2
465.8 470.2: 0.008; 12.1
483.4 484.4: -0.089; 13.2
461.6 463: -0.099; 13.4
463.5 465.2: 0.027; 11.9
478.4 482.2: -0.130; 13.7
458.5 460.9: -0.022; 12.5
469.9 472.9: -0.017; 12.4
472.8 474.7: -0.046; 12.7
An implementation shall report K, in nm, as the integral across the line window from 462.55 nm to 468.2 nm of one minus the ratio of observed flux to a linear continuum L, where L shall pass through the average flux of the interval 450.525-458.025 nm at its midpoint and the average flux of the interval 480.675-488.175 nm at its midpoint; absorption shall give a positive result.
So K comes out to 0.11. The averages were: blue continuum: 12.3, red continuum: 13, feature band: 12.3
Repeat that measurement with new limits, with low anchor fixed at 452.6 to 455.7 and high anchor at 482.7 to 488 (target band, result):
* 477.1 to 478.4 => -0.11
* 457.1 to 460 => -0.25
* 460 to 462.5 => -0.30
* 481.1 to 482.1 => -0.14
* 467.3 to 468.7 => -0.04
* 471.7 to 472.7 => -0.14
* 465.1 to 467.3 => -0.07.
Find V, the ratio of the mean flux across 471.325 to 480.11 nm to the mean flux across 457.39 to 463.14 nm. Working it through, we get 1.0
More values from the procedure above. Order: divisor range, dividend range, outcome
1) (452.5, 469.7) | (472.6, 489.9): 1.05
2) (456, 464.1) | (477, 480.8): 1.05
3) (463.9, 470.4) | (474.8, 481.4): 1.10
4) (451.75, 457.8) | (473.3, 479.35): 1.07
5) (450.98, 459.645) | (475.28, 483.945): 1.09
